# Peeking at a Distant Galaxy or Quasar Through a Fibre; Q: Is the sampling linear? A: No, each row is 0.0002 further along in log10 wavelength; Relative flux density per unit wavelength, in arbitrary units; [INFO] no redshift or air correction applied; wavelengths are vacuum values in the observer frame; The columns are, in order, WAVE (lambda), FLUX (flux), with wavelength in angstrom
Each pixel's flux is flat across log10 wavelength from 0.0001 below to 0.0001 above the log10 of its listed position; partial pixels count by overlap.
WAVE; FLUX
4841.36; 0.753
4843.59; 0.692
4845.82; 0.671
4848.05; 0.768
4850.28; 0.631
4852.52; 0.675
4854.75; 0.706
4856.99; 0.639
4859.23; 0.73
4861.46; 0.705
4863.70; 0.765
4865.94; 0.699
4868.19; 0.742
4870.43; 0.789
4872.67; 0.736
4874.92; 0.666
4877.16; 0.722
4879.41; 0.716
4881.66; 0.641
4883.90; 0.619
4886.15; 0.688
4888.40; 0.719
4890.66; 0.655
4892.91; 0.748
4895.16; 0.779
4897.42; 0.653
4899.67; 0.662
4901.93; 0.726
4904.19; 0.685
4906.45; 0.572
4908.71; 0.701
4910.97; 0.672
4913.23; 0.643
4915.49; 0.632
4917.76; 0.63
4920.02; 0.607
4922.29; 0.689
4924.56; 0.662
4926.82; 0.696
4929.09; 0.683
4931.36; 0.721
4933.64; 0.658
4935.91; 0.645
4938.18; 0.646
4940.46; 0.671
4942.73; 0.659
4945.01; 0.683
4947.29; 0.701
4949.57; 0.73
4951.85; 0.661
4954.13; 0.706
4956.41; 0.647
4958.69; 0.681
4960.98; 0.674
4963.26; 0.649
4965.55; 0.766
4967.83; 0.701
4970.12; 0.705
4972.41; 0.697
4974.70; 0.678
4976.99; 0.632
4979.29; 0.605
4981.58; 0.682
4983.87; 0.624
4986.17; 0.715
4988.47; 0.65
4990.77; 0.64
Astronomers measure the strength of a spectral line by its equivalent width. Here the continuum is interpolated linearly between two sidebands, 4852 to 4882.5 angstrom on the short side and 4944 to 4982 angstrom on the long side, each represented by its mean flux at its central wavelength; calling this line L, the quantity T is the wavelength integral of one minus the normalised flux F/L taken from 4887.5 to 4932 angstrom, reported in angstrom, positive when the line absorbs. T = 1.41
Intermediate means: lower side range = 0.711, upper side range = 0.682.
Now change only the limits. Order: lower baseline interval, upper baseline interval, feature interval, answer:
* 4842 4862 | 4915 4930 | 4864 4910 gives -1.49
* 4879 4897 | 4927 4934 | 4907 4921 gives 0.95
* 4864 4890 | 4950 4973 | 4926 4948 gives 0.59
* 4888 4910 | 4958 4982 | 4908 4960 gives 1.02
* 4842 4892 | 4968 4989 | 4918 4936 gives 0.33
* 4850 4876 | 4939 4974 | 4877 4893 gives 0.49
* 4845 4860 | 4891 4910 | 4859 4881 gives -1.17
